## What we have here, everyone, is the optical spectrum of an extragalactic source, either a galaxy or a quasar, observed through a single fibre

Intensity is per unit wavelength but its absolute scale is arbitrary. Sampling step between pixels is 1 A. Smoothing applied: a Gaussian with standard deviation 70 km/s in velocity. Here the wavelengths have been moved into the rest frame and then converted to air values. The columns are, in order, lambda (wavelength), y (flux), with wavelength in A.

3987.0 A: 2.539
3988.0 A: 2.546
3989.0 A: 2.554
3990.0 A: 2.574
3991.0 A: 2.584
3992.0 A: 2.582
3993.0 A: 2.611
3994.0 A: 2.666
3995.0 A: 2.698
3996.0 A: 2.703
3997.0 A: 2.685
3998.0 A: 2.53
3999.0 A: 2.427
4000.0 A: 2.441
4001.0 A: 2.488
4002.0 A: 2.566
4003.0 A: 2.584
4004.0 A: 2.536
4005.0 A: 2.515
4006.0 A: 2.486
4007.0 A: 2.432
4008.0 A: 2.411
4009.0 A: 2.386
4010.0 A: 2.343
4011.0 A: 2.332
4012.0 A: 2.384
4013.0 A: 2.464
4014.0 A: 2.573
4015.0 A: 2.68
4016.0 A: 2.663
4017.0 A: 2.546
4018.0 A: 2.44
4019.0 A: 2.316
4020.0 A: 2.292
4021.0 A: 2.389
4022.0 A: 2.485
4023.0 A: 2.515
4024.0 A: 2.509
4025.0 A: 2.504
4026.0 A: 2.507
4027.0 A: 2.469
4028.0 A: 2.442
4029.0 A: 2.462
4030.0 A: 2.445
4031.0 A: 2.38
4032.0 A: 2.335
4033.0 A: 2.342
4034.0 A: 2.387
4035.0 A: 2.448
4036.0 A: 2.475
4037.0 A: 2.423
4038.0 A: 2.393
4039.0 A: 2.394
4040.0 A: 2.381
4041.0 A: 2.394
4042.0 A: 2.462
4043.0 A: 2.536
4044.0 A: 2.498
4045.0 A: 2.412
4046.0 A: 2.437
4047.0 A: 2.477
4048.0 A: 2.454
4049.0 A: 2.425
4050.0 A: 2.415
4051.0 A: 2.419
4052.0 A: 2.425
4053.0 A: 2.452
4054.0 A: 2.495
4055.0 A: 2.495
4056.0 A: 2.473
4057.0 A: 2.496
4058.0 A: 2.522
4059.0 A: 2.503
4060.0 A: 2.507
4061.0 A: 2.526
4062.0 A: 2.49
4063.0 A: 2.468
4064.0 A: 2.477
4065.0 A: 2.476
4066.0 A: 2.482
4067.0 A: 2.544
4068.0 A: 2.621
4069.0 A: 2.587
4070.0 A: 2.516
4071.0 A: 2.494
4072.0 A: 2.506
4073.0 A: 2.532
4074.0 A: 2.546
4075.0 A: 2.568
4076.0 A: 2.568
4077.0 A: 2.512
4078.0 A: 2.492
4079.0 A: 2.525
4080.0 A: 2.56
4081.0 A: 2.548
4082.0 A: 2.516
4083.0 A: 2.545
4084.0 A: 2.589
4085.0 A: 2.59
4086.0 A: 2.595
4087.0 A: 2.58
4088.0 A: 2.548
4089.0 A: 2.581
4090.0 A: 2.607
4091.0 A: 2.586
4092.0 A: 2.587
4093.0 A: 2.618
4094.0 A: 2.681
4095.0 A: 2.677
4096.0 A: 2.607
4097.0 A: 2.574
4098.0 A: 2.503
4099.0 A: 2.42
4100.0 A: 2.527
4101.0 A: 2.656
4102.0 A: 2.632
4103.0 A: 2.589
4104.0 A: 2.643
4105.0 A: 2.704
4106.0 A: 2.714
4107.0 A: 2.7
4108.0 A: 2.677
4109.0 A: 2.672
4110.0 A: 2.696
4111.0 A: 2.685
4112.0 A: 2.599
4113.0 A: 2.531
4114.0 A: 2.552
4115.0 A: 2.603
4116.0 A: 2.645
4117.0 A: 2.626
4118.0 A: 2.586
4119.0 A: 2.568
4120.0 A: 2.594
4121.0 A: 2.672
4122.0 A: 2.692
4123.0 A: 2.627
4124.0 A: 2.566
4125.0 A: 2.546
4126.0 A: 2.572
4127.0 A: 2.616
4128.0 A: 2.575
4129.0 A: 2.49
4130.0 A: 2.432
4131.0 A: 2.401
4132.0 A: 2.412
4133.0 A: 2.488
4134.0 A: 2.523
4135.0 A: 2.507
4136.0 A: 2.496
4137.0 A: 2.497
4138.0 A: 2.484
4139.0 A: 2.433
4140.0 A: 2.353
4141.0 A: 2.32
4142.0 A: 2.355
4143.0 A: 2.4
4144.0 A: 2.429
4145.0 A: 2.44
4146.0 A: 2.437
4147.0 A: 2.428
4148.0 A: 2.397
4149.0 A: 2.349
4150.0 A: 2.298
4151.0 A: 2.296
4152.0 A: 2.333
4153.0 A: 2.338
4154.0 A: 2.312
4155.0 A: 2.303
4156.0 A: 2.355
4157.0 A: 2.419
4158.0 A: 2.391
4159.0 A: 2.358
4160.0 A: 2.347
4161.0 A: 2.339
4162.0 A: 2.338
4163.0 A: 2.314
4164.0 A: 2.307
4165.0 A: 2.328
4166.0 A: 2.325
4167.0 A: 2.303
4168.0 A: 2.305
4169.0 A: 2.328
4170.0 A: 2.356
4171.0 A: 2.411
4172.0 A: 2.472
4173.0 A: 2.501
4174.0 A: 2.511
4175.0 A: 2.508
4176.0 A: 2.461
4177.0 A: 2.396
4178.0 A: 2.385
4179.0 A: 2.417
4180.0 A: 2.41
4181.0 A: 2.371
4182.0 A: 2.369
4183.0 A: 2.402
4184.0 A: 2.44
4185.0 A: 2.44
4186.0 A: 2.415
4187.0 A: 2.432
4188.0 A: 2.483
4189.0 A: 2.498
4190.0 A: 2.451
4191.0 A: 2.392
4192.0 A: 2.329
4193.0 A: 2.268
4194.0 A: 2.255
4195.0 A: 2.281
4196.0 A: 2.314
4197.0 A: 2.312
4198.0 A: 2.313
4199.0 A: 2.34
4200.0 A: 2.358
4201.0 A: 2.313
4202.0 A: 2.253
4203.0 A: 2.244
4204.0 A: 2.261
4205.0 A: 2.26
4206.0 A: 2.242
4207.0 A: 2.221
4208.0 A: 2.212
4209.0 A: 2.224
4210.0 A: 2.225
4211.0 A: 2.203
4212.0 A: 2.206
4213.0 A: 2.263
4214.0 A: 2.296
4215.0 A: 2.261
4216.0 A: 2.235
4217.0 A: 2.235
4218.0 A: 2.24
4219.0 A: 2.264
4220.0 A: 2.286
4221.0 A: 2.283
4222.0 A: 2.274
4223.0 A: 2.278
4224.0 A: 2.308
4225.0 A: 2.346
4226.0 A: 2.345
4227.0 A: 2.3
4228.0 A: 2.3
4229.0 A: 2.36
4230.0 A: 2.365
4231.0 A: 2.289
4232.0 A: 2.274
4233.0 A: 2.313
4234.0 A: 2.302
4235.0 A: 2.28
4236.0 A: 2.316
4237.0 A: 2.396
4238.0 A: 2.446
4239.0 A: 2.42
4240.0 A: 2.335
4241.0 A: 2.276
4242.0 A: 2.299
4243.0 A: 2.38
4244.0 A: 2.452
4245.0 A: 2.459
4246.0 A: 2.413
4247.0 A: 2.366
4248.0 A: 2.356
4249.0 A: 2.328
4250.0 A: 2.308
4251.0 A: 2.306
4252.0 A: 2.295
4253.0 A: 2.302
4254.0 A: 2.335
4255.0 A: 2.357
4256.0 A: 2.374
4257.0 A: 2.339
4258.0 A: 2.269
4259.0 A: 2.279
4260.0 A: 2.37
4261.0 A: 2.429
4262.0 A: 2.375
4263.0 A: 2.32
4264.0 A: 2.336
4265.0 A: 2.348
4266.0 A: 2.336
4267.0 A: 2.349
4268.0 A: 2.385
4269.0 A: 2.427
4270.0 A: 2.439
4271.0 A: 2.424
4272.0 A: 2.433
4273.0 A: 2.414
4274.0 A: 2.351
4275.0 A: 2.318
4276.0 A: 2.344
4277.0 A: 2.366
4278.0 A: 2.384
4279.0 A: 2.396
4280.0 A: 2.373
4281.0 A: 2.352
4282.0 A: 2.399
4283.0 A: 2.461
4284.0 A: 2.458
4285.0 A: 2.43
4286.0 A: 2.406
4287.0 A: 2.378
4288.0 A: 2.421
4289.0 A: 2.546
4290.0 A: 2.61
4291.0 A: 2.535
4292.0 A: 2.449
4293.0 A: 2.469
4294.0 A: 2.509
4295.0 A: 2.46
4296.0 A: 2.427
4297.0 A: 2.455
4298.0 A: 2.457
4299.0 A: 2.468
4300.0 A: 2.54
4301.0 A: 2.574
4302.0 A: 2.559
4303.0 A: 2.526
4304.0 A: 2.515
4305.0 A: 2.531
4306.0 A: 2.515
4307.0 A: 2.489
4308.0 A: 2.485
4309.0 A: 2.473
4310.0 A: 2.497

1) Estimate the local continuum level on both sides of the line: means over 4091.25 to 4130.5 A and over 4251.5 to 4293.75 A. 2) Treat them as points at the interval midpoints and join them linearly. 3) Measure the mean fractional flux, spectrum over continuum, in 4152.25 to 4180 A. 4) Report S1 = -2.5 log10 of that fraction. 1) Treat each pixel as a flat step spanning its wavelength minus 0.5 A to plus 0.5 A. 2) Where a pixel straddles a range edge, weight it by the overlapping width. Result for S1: 0.07 mag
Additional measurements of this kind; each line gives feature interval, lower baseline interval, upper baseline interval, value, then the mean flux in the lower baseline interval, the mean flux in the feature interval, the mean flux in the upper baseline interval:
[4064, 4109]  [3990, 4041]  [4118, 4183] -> -0.053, 2.48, 2.58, 2.43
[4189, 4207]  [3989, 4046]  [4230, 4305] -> 0.051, 2.48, 2.31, 2.4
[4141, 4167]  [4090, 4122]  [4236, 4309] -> 0.089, 2.62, 2.36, 2.41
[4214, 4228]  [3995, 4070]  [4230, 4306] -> 0.060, 2.47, 2.28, 2.4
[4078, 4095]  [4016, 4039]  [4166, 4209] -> -0.074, 2.44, 2.58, 2.36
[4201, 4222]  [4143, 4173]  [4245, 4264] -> 0.049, 2.36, 2.25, 2.34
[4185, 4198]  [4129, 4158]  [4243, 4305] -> 0.016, 2.4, 2.37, 2.41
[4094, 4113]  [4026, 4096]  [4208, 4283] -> -0.070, 2.5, 2.63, 2.33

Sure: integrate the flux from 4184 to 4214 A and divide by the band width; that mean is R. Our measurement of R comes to 2.31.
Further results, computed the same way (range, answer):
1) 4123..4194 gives 2.41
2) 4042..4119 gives 2.55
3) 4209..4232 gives 2.28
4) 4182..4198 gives 2.38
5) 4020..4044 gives 2.44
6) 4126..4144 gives 2.46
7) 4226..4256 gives 2.34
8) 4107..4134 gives 2.58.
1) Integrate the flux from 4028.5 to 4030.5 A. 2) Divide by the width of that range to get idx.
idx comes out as 2.45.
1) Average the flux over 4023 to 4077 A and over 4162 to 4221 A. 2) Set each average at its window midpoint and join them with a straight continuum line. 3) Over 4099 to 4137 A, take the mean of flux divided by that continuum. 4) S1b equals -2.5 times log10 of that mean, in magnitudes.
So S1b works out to -0.08 mag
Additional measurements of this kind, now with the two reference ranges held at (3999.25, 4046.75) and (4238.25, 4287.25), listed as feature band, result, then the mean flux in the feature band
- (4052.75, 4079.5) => -0.03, 2.51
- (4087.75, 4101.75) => -0.07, 2.59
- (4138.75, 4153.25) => 0.02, 2.37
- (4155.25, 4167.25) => 0.03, 2.34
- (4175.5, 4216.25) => 0.03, 2.33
